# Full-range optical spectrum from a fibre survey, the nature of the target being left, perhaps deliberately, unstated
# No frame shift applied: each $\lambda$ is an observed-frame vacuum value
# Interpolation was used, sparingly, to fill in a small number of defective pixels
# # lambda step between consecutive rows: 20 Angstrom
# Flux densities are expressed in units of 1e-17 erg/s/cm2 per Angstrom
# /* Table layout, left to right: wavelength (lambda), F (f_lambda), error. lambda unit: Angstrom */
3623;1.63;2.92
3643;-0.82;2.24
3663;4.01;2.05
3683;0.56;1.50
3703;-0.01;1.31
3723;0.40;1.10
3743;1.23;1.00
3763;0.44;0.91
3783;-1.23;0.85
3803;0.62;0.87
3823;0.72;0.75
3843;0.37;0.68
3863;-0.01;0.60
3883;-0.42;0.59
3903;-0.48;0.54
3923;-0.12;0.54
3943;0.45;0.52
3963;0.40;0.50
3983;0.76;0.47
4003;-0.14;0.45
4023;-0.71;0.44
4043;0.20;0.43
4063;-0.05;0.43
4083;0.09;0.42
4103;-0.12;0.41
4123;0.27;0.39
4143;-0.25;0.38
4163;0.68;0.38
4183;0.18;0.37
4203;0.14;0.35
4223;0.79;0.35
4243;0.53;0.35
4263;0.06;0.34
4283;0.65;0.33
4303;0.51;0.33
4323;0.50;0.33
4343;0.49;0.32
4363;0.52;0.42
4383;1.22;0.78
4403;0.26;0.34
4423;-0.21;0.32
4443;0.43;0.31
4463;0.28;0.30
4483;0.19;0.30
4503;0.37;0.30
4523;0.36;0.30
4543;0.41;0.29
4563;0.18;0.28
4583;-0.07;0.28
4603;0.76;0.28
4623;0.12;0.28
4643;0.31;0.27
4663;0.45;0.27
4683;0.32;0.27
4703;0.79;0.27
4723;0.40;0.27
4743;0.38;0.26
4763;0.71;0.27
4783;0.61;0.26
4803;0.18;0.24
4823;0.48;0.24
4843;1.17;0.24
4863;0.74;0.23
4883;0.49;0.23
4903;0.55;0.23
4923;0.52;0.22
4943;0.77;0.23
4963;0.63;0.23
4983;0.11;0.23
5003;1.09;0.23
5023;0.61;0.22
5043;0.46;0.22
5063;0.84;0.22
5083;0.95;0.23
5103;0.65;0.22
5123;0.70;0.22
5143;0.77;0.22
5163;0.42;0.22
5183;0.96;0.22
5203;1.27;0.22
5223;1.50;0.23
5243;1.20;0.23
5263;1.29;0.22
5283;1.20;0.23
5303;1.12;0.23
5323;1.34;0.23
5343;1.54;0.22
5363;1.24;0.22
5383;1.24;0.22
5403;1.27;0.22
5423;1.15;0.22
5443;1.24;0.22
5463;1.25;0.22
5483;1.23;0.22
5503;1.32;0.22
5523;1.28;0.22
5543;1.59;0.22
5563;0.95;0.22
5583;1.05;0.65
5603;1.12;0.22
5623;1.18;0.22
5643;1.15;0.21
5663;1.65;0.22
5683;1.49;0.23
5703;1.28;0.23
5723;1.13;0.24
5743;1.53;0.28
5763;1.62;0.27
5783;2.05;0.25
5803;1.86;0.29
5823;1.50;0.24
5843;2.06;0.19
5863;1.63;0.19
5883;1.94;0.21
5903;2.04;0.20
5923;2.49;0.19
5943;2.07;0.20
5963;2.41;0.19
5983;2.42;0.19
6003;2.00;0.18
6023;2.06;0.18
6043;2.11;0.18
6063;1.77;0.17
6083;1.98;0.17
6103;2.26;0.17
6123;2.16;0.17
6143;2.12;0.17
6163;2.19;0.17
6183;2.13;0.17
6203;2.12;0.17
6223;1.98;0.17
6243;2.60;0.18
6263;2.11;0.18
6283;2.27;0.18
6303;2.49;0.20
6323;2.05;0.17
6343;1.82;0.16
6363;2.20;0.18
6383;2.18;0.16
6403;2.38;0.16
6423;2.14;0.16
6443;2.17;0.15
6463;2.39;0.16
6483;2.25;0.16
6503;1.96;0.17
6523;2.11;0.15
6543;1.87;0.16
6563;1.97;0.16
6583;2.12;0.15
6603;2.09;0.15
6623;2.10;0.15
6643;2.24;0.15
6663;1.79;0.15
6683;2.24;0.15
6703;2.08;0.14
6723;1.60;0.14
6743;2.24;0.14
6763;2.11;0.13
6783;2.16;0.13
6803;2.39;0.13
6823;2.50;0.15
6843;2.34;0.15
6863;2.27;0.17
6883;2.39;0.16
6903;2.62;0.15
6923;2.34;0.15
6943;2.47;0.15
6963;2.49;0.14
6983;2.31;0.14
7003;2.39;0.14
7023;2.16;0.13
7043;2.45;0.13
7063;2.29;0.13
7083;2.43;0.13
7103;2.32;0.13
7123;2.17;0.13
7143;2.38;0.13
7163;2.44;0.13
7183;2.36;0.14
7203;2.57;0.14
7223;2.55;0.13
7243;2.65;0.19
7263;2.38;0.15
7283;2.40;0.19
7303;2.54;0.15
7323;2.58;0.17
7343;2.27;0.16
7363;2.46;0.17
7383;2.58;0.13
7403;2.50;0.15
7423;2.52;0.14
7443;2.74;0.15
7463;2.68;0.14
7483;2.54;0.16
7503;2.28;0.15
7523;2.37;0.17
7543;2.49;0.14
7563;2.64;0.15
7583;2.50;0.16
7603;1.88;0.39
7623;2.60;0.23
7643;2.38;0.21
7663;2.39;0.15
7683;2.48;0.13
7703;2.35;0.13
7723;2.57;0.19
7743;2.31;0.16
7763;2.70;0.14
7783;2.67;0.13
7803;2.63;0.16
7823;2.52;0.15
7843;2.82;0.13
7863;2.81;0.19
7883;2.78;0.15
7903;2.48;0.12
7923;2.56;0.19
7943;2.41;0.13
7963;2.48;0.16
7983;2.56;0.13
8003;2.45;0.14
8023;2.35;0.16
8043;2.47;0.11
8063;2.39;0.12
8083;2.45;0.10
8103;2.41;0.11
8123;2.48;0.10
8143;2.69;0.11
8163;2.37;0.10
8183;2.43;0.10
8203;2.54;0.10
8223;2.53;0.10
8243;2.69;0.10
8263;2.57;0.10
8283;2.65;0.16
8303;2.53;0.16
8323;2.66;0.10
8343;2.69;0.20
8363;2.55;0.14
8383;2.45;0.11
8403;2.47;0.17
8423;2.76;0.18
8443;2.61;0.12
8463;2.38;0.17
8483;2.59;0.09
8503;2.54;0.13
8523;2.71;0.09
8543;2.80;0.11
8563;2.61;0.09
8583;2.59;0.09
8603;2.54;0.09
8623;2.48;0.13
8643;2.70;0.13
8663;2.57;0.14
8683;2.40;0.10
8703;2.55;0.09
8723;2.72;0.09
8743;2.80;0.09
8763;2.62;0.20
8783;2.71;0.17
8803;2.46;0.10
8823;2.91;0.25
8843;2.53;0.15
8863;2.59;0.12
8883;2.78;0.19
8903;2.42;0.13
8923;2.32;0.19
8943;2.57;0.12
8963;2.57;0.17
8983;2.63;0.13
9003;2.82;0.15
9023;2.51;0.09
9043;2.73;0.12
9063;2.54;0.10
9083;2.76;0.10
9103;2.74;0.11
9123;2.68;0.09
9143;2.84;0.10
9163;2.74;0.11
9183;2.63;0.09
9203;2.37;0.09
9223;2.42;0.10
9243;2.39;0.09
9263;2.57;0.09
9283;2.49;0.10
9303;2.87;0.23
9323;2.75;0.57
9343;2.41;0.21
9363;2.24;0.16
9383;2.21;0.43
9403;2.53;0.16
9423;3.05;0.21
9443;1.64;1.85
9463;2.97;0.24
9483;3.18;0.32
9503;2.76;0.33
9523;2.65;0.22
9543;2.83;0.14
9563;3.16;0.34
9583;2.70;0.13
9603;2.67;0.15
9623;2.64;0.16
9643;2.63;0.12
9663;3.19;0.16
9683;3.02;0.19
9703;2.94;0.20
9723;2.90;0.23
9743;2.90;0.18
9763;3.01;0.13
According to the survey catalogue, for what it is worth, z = 0.298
